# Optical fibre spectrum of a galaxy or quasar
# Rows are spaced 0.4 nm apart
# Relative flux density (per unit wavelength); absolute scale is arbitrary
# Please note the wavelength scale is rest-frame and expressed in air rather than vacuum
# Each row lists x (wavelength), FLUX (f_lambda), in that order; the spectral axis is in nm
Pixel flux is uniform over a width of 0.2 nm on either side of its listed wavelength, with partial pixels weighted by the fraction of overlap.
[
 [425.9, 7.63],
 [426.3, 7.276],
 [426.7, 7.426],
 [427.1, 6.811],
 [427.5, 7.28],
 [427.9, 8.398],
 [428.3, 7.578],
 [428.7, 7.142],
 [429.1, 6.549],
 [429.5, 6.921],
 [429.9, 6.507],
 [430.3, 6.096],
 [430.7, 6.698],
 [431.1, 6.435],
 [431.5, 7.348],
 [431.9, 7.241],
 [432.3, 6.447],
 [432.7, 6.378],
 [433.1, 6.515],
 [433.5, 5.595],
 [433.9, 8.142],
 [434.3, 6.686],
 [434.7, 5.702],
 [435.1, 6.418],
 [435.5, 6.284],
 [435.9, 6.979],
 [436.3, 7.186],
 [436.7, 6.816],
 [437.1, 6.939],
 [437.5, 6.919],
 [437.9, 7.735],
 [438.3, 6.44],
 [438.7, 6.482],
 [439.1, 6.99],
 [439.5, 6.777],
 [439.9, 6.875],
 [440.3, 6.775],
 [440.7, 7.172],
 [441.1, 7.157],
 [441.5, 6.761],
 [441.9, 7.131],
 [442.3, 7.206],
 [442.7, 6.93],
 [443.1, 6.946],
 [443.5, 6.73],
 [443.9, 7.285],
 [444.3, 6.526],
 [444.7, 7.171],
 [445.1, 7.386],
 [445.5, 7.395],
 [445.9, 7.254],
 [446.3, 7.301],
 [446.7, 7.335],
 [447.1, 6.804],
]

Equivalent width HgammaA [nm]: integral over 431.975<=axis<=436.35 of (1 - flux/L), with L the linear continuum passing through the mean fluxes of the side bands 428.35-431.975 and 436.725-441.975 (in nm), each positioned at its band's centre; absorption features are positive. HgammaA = 0.18 nm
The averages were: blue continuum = 6.79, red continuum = 6.93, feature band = 6.57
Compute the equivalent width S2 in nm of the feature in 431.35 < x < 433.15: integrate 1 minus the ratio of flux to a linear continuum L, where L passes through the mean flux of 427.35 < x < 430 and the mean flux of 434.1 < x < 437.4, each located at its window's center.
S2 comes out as 0.03 nm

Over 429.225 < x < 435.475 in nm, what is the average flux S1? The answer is 6.6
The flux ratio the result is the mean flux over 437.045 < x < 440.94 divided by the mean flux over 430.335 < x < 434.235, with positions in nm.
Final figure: 1.0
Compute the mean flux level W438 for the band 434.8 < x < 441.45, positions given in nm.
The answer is 6.85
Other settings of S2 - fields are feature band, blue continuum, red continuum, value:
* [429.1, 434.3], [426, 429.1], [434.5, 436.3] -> 0.138 nm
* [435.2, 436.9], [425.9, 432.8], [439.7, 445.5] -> 0.052 nm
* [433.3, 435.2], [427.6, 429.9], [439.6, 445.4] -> 0.169 nm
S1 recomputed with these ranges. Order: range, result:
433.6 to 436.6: 6.73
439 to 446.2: 7.03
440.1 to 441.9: 6.98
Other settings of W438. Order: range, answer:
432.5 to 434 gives 6.56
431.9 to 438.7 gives 6.71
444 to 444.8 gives 6.86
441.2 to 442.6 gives 7.03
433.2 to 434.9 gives 6.53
